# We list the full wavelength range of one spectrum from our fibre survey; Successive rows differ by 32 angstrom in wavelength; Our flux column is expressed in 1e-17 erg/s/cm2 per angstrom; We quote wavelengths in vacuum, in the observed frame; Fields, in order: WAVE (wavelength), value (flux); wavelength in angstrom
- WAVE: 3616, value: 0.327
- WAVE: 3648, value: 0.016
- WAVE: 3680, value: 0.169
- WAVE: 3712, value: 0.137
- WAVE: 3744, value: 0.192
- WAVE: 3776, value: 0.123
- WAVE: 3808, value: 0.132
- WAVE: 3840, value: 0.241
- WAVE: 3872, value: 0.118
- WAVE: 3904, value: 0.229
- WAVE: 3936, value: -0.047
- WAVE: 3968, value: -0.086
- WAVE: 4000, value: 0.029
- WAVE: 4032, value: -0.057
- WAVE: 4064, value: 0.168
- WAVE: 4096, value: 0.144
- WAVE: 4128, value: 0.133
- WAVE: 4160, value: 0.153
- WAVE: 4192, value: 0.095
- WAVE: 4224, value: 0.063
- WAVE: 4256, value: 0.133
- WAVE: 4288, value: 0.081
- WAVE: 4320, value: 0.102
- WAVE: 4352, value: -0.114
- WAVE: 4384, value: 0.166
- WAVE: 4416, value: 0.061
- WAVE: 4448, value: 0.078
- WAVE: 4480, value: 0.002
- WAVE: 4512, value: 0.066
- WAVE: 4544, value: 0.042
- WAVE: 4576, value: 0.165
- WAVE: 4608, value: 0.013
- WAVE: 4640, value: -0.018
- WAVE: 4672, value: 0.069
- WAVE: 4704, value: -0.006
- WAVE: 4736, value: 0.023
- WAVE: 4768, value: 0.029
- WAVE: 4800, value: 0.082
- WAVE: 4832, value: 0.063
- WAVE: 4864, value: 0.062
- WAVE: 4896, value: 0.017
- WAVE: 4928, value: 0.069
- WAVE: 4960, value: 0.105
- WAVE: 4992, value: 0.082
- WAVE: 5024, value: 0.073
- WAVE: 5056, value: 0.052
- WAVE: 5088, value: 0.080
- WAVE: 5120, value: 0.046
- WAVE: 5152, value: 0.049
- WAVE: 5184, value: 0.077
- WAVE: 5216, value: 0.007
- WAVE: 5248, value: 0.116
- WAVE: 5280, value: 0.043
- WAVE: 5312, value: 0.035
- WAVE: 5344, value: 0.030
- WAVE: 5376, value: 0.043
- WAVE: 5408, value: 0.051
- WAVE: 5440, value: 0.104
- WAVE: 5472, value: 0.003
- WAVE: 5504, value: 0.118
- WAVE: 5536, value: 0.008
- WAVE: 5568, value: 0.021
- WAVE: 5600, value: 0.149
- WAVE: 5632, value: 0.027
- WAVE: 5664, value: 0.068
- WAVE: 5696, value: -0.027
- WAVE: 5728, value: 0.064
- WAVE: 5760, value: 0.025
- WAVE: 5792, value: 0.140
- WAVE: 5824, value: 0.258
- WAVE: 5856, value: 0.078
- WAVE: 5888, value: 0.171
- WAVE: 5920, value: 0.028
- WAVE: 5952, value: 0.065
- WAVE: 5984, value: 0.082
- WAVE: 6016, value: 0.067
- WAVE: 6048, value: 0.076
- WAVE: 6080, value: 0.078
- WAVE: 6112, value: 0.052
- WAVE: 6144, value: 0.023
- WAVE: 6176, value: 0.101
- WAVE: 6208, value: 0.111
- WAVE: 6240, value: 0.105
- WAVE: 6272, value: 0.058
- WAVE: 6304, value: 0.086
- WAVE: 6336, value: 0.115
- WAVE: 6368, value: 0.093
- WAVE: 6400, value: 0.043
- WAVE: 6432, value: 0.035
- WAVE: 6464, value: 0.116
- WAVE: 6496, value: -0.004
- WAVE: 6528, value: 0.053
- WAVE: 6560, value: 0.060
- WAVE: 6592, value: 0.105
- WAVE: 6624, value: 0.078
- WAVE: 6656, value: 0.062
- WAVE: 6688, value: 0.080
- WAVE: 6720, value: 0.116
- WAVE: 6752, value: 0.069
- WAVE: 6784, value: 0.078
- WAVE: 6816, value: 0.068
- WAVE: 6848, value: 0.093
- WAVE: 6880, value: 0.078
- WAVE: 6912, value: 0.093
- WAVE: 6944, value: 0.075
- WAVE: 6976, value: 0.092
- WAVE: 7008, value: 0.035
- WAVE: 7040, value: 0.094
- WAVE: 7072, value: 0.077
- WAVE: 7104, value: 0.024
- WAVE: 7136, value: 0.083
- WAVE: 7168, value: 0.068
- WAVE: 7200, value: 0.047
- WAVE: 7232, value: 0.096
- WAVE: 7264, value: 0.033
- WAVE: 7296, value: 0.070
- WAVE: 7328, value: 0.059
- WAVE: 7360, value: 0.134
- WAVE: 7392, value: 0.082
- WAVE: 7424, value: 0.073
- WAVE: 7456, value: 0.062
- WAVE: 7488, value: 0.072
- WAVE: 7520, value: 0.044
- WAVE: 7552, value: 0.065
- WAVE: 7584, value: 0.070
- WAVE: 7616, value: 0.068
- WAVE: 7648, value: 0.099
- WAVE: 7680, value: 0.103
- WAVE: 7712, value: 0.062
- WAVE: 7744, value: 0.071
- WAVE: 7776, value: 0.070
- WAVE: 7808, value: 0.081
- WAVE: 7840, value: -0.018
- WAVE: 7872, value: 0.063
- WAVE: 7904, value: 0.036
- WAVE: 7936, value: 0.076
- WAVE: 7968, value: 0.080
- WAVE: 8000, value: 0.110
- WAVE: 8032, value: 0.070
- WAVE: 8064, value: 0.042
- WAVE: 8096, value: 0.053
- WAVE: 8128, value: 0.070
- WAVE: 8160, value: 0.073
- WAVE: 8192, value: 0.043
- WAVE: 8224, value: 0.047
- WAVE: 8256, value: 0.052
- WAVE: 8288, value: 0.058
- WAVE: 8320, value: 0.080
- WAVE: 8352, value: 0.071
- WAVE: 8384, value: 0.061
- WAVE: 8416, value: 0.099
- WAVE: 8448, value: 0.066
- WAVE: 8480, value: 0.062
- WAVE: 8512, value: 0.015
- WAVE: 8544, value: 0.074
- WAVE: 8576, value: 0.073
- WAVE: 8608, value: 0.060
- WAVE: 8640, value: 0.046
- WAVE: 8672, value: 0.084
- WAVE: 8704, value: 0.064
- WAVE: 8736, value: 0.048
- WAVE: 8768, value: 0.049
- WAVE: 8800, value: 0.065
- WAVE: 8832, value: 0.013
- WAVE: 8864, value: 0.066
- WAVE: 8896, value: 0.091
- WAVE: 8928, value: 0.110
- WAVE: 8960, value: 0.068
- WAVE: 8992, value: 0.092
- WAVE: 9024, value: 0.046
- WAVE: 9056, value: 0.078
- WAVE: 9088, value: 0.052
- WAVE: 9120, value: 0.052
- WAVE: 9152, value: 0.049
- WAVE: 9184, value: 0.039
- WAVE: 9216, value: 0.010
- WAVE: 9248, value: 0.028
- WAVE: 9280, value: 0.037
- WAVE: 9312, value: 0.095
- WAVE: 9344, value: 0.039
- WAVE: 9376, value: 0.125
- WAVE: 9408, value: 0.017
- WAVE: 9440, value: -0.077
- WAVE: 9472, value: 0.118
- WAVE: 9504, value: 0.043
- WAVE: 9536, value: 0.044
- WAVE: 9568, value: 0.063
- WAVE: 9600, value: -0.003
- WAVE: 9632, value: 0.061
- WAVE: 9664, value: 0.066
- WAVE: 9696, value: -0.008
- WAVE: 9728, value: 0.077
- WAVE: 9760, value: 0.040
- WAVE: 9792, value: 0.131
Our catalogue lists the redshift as 0.650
